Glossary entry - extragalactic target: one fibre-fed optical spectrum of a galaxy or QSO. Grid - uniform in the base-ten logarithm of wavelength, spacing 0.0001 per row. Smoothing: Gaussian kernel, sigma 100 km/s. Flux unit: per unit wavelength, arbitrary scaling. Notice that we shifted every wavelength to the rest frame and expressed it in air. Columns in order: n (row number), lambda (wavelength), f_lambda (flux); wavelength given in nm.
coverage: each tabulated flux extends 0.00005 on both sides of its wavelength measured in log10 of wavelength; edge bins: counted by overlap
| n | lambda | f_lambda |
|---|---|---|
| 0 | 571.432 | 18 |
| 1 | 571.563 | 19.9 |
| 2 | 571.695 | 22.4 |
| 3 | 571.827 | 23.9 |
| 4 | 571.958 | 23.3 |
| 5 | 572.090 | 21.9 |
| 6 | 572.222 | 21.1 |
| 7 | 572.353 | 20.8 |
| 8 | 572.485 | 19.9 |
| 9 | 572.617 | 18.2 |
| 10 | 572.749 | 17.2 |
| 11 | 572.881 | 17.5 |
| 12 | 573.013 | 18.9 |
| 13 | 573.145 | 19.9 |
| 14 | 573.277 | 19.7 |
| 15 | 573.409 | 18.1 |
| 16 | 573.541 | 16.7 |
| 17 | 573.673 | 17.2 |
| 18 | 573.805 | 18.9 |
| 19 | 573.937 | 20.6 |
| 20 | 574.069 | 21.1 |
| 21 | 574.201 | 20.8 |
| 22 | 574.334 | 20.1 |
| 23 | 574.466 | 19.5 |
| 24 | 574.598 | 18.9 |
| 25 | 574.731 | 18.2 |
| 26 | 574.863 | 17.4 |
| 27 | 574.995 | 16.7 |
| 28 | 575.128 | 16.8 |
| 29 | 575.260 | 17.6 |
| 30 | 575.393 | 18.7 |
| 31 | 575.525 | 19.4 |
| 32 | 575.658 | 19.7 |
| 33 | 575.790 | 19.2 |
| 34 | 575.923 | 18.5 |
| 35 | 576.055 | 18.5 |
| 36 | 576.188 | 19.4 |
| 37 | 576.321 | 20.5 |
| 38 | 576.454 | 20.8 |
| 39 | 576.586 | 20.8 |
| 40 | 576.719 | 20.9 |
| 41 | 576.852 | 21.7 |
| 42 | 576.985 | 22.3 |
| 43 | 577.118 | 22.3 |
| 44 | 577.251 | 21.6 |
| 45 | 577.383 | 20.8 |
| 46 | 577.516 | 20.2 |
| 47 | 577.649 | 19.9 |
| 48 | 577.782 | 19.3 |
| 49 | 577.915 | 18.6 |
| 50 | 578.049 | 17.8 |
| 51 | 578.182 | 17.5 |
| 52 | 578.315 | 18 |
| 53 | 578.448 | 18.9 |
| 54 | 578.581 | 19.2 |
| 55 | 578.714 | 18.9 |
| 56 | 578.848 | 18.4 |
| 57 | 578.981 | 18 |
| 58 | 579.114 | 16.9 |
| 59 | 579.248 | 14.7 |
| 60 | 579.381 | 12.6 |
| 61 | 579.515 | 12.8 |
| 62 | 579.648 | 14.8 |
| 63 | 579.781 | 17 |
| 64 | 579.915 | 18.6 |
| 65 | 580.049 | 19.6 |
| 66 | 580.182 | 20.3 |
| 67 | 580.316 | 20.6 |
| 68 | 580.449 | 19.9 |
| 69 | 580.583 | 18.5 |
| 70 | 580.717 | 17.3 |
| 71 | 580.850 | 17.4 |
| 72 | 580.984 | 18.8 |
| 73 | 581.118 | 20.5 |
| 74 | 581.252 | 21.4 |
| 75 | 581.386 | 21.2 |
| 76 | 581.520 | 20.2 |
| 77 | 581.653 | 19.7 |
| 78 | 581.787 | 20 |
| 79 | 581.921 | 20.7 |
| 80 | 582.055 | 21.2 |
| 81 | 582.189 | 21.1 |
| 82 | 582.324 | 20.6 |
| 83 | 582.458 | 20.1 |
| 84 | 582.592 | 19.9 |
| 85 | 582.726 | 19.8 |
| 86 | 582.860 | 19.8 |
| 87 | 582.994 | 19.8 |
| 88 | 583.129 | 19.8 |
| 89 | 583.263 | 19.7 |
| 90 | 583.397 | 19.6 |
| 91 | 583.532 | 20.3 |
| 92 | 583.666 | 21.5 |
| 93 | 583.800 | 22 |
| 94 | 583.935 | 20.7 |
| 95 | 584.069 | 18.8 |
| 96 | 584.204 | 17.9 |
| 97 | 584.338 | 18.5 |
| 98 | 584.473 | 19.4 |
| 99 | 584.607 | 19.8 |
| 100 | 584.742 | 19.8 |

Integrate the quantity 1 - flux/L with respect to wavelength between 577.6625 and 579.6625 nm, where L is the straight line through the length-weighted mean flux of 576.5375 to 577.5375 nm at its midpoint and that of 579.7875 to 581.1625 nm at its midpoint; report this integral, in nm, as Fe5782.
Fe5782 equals 0.30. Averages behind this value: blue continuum 21.4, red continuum 19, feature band 17.2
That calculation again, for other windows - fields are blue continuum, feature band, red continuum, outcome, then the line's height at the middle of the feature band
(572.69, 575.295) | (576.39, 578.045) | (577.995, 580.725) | -0.241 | 18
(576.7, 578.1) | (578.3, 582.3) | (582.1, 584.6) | 0.322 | 20.2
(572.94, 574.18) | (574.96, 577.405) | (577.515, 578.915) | -0.123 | 18.9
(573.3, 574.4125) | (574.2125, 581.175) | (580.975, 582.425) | 0.380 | 19.9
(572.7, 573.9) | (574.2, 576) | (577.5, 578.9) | -0.013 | 18.5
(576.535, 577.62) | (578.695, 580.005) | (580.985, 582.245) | 0.294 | 20.9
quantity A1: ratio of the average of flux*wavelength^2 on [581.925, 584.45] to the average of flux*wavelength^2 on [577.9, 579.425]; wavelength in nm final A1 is 1.2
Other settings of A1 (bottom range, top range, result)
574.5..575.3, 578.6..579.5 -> 0.95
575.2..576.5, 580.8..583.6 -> 1.07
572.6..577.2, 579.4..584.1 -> 1.04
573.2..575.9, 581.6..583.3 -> 1.10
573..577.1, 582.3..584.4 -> 1.06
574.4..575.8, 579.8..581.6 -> 1.08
